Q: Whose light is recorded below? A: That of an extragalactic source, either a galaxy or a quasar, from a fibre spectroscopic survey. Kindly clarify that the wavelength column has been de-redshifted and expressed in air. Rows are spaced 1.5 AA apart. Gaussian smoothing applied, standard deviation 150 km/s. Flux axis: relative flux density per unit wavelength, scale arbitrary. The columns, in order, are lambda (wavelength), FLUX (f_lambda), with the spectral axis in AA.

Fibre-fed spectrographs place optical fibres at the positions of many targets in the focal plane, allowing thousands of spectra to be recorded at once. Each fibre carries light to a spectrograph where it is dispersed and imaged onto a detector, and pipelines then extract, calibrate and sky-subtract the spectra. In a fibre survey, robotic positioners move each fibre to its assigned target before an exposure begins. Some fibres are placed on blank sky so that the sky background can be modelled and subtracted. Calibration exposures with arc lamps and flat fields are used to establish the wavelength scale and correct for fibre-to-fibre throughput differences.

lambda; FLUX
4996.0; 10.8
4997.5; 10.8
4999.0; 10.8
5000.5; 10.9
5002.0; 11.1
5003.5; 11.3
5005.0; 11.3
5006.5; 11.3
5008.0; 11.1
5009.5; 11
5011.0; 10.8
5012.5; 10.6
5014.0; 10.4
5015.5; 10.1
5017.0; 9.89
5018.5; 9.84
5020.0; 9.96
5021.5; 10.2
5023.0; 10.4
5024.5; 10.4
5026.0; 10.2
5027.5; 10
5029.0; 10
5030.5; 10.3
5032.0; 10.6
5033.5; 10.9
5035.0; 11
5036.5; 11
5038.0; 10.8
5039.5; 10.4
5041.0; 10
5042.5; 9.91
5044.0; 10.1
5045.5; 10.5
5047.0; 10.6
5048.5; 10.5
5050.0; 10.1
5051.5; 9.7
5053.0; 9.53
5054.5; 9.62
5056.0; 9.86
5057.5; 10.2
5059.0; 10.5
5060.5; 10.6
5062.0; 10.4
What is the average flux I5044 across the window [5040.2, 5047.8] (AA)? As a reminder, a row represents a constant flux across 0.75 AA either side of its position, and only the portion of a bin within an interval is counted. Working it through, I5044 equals 10.2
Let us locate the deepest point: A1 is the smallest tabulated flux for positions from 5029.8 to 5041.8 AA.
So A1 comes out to 10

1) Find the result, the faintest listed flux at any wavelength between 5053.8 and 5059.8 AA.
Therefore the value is 9.62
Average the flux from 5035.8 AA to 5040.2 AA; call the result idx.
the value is 10.7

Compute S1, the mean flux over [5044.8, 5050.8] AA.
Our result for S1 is 10.4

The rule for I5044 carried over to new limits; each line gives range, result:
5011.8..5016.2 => 10.4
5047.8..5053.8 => 9.95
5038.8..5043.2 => 10.1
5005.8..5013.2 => 11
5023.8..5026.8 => 10.3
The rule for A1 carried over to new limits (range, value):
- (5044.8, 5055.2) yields 9.53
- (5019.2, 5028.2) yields 9.96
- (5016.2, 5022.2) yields 9.84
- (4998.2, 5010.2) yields 10.8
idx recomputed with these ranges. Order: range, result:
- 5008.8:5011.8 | 10.9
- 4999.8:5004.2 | 11.1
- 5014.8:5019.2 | 9.94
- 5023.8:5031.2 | 10.2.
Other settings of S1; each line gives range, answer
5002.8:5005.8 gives 11.3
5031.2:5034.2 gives 10.7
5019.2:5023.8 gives 10.2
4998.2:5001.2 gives 10.8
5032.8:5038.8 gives 10.9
